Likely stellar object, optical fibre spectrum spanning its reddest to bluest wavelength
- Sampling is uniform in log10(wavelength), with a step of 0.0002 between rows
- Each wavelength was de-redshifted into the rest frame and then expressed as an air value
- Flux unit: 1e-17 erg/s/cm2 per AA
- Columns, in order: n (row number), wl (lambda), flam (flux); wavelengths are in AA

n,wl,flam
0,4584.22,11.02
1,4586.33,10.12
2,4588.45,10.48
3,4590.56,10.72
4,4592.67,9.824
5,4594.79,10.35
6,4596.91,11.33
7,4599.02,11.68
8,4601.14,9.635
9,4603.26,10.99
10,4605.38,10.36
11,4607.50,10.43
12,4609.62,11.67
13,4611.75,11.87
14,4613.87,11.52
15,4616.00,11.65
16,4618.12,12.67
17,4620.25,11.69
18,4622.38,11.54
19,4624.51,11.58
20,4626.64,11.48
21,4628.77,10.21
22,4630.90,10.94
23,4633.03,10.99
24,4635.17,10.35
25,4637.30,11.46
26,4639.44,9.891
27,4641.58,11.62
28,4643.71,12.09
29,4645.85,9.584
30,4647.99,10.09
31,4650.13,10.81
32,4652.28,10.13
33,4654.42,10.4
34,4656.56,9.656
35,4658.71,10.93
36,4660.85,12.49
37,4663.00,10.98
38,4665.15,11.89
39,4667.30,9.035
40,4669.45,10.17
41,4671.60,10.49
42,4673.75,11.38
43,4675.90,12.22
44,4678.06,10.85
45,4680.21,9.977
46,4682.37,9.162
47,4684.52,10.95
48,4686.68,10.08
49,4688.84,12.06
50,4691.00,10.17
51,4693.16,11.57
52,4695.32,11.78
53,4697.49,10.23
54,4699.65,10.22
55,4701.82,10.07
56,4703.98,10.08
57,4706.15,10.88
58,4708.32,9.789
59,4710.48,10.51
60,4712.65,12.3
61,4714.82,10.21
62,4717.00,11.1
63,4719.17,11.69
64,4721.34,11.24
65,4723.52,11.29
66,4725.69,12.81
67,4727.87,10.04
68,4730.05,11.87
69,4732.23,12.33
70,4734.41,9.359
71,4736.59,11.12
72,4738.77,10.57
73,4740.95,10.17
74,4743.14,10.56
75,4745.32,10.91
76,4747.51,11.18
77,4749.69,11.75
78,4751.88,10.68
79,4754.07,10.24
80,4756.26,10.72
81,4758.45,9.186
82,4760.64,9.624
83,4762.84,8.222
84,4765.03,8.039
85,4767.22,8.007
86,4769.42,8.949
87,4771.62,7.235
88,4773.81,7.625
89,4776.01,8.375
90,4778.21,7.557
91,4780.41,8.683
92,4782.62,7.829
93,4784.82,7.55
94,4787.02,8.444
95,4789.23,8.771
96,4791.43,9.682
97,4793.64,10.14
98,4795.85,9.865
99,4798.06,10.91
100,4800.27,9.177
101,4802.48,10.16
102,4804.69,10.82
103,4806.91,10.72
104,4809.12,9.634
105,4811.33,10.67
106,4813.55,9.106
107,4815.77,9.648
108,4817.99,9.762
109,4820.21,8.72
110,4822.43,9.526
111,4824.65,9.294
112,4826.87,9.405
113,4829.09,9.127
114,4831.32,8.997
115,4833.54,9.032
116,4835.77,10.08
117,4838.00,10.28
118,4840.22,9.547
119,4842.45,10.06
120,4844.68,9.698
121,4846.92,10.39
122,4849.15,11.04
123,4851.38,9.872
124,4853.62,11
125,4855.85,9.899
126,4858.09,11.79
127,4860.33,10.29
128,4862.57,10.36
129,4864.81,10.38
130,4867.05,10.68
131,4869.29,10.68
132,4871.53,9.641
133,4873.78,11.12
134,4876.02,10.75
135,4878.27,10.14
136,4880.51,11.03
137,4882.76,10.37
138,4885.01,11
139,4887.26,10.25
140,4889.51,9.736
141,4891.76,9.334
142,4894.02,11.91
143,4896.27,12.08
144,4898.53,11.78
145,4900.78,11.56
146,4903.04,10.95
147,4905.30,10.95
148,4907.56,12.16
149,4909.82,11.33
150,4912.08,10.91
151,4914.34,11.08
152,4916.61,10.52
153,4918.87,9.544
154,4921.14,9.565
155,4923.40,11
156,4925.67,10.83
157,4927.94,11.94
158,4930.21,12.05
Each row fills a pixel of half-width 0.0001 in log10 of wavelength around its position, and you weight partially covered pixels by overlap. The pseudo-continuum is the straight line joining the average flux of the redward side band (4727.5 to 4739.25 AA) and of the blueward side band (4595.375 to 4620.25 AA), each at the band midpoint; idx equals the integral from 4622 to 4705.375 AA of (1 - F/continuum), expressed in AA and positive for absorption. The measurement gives 2.8 AA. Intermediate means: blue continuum 11.3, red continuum 10.9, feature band 10.8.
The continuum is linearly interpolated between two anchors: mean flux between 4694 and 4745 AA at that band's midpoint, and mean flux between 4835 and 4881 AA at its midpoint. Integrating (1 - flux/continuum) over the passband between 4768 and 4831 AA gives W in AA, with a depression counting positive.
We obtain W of 8.4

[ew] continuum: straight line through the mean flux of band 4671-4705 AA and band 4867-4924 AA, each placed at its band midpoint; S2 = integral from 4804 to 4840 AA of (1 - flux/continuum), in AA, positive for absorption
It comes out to 3.7 AA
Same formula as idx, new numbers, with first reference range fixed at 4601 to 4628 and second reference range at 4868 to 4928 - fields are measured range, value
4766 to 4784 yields 4.9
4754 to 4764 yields 1.4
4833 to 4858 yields 1.7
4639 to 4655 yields 1.0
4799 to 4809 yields 0.7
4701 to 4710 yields 0.8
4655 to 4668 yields 0.5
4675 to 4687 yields 0.7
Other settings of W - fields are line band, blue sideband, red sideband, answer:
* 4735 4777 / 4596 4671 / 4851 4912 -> 4.8 AA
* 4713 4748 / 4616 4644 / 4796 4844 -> -2.0 AA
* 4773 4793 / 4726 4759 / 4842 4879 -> 4.4 AA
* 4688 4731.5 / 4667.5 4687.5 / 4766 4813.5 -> -3.8 AA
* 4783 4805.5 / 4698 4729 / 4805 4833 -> 0.9 AA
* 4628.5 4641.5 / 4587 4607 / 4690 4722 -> -0.1 AA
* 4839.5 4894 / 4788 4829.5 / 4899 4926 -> -0.1 AA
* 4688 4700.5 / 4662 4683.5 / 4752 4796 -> -0.9 AA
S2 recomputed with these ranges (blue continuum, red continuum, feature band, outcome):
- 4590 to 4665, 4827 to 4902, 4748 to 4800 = 7.6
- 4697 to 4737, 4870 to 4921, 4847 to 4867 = 0.5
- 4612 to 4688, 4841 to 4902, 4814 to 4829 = 1.9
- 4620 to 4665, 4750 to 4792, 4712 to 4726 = -2.6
